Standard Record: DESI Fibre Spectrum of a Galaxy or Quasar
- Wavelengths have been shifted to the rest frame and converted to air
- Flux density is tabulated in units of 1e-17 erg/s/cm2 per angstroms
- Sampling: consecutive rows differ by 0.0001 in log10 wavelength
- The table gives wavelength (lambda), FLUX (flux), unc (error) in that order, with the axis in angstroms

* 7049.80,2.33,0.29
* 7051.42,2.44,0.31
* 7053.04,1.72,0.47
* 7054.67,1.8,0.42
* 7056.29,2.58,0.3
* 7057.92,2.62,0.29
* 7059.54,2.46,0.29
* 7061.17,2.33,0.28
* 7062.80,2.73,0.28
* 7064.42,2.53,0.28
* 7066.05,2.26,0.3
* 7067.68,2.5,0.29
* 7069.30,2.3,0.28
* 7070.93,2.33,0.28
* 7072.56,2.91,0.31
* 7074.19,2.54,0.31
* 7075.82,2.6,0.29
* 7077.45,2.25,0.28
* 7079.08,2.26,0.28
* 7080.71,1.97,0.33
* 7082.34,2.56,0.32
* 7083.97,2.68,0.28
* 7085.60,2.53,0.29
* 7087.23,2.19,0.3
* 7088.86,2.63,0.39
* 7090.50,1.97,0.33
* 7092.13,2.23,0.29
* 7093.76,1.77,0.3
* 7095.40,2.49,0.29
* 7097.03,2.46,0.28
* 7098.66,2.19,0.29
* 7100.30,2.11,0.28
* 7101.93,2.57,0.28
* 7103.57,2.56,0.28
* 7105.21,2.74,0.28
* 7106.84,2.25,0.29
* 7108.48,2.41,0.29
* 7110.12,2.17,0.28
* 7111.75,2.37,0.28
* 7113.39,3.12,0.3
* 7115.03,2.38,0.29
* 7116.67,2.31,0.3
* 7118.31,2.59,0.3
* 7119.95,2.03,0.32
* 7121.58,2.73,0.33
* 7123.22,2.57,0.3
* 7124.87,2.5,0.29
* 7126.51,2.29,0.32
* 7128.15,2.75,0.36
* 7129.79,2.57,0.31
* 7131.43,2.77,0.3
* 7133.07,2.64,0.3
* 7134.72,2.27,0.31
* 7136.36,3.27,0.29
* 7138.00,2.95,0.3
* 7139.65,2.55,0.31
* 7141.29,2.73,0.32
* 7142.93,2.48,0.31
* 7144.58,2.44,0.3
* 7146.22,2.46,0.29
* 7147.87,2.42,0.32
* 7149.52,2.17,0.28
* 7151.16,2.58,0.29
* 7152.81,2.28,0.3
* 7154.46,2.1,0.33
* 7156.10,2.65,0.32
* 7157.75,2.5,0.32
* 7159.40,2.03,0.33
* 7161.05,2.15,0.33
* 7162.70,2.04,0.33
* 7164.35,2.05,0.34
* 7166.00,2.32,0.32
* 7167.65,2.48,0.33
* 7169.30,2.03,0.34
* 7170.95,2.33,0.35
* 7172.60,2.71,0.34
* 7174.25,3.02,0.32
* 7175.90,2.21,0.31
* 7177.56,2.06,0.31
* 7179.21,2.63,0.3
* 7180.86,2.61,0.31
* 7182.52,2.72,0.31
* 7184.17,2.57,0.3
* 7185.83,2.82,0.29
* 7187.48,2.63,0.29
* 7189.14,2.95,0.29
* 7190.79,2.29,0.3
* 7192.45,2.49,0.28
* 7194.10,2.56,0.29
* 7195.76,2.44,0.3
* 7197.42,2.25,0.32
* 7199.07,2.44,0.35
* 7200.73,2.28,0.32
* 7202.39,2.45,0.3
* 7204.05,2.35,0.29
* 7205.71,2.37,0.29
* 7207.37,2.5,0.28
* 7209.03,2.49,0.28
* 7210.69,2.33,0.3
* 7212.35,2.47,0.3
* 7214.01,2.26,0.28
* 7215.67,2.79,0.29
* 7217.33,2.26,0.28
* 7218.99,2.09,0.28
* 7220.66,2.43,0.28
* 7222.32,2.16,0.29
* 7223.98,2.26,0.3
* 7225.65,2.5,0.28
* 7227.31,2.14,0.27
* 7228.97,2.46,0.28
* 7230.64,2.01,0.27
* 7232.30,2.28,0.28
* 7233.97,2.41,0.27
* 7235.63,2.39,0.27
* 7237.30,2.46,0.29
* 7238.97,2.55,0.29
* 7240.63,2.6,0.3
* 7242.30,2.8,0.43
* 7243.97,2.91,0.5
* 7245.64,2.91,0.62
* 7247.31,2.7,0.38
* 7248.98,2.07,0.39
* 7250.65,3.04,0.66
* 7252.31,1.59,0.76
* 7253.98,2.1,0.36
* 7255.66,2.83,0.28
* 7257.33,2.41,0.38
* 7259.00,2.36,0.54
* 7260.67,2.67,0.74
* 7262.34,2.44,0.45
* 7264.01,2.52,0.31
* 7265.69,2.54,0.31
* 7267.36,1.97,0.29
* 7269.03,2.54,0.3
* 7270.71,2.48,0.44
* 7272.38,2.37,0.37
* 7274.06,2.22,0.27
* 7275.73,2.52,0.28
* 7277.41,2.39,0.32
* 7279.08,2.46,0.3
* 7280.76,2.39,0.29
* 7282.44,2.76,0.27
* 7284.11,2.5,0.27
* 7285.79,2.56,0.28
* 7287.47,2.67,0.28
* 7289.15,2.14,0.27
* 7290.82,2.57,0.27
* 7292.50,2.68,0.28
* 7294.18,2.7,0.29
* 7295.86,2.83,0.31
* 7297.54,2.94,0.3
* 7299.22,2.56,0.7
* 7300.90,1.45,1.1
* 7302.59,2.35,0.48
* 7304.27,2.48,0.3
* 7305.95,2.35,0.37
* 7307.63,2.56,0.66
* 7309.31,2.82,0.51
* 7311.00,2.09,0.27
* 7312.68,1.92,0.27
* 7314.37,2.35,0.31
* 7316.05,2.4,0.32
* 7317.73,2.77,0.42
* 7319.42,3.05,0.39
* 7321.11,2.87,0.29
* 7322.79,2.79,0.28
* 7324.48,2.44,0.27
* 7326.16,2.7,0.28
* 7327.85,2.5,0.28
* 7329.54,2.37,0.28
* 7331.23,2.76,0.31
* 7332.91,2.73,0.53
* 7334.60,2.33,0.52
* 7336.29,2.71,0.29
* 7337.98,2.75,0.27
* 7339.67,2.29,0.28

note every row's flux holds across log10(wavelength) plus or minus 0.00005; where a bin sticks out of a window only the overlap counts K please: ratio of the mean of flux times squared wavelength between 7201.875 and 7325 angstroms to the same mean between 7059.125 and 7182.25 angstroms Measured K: 1.05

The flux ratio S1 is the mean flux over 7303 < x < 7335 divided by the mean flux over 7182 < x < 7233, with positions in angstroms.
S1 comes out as 1.05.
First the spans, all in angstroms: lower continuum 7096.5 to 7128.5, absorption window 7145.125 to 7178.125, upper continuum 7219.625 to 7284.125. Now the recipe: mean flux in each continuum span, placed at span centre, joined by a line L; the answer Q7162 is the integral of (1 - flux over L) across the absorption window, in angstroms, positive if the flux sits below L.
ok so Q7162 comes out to 1.5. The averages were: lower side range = 2.45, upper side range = 2.44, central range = 2.33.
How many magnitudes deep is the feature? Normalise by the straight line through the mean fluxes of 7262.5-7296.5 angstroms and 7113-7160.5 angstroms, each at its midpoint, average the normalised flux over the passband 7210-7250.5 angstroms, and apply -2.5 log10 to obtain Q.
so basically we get 0.03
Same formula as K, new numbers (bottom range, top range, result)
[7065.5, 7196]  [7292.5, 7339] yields 1.09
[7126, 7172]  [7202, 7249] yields 1.02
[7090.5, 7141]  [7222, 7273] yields 1.02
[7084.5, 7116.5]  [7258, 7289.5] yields 1.08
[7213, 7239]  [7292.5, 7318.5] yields 1.07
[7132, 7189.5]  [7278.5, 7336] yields 1.06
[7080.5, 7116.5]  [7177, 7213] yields 1.07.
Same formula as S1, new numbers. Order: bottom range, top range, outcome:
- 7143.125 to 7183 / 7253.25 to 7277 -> 1.02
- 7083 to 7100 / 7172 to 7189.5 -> 1.13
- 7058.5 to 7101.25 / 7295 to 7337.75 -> 1.06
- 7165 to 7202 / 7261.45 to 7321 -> 0.99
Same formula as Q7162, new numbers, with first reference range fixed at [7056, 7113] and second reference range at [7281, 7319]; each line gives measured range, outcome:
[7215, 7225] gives 0.5 angstroms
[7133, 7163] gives -0.4 angstroms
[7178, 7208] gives -0.9 angstroms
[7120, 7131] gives -0.5 angstroms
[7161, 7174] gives 0.7 angstroms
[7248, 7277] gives 0.9 angstroms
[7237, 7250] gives -0.9 angstroms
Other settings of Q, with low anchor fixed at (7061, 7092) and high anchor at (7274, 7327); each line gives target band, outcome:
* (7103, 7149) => -0.04 mag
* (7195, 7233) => 0.06 mag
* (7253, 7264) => 0.02 mag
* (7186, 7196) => -0.05 mag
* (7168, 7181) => 0.01 mag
